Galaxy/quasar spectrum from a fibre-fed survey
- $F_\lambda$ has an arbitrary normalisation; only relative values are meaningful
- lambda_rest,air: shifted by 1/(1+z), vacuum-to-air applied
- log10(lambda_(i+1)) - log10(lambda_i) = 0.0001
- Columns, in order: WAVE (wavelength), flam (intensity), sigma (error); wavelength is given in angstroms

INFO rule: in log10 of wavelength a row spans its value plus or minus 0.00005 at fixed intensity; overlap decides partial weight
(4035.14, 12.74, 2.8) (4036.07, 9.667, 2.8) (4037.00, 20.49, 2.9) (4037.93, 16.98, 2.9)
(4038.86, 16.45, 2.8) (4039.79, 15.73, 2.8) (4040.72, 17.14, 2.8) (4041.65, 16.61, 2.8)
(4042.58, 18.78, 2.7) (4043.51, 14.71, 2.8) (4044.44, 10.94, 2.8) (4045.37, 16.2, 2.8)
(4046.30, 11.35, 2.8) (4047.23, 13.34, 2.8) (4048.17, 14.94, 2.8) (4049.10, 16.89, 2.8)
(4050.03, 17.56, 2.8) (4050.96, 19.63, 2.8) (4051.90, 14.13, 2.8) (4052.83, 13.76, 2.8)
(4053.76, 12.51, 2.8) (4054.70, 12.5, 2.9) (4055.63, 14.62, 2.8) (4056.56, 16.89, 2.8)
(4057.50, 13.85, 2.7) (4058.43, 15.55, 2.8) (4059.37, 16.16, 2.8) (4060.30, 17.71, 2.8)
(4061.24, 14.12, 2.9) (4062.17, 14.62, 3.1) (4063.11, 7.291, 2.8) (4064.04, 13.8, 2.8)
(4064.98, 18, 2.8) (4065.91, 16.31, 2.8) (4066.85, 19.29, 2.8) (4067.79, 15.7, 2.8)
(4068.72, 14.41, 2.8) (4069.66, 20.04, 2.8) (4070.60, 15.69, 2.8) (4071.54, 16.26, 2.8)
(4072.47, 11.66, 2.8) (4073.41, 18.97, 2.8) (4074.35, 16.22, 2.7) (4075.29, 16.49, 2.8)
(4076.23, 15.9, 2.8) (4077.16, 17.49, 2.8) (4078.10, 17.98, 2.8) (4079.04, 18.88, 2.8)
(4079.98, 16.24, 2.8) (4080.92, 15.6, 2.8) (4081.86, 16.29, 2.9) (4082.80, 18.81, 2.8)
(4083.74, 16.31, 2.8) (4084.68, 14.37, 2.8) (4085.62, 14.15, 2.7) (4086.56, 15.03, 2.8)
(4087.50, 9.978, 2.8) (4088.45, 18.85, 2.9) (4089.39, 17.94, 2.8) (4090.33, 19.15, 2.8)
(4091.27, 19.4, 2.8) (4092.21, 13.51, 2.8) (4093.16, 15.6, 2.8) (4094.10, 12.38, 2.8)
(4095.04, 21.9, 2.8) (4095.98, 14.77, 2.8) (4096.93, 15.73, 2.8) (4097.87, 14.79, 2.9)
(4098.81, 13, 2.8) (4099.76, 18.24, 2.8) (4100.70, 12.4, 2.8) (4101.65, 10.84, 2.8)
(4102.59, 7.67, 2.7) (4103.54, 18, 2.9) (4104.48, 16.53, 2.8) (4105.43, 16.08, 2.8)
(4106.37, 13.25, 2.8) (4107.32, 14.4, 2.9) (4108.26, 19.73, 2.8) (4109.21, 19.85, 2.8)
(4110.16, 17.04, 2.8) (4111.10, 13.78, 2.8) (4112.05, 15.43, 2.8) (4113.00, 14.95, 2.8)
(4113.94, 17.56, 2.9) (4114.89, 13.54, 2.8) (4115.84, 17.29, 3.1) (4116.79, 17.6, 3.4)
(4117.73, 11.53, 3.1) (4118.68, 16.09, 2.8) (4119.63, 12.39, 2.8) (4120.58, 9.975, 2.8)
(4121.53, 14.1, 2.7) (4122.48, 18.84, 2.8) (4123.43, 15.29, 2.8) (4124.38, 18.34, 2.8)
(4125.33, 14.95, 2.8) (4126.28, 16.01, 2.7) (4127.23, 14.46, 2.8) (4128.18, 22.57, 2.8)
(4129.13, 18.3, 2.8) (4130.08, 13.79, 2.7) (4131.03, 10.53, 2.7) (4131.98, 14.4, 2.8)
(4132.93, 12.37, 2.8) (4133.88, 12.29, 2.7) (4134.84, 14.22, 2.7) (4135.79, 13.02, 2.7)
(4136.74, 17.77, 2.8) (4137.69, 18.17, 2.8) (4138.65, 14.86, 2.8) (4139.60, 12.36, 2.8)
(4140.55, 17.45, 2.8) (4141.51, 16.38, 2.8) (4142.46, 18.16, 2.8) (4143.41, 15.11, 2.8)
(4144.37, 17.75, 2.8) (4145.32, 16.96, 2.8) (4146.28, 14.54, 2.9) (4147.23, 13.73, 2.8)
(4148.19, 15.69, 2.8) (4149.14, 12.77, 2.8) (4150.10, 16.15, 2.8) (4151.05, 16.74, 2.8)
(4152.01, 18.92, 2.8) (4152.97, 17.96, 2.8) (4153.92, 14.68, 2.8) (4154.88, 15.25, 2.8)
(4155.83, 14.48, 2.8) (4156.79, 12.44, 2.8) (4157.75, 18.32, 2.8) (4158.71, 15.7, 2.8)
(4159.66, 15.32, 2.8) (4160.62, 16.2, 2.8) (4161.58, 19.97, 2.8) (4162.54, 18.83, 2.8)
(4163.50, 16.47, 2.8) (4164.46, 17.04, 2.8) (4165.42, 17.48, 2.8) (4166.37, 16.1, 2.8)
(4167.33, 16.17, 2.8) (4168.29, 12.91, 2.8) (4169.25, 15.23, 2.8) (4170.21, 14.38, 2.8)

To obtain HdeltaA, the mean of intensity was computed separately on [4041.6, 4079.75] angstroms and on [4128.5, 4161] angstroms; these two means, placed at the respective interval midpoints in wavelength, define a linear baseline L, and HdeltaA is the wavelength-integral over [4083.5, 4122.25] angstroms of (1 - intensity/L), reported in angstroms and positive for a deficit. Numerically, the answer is 0.5 angstroms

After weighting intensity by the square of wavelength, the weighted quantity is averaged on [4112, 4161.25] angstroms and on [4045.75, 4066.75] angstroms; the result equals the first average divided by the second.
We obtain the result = 1.08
